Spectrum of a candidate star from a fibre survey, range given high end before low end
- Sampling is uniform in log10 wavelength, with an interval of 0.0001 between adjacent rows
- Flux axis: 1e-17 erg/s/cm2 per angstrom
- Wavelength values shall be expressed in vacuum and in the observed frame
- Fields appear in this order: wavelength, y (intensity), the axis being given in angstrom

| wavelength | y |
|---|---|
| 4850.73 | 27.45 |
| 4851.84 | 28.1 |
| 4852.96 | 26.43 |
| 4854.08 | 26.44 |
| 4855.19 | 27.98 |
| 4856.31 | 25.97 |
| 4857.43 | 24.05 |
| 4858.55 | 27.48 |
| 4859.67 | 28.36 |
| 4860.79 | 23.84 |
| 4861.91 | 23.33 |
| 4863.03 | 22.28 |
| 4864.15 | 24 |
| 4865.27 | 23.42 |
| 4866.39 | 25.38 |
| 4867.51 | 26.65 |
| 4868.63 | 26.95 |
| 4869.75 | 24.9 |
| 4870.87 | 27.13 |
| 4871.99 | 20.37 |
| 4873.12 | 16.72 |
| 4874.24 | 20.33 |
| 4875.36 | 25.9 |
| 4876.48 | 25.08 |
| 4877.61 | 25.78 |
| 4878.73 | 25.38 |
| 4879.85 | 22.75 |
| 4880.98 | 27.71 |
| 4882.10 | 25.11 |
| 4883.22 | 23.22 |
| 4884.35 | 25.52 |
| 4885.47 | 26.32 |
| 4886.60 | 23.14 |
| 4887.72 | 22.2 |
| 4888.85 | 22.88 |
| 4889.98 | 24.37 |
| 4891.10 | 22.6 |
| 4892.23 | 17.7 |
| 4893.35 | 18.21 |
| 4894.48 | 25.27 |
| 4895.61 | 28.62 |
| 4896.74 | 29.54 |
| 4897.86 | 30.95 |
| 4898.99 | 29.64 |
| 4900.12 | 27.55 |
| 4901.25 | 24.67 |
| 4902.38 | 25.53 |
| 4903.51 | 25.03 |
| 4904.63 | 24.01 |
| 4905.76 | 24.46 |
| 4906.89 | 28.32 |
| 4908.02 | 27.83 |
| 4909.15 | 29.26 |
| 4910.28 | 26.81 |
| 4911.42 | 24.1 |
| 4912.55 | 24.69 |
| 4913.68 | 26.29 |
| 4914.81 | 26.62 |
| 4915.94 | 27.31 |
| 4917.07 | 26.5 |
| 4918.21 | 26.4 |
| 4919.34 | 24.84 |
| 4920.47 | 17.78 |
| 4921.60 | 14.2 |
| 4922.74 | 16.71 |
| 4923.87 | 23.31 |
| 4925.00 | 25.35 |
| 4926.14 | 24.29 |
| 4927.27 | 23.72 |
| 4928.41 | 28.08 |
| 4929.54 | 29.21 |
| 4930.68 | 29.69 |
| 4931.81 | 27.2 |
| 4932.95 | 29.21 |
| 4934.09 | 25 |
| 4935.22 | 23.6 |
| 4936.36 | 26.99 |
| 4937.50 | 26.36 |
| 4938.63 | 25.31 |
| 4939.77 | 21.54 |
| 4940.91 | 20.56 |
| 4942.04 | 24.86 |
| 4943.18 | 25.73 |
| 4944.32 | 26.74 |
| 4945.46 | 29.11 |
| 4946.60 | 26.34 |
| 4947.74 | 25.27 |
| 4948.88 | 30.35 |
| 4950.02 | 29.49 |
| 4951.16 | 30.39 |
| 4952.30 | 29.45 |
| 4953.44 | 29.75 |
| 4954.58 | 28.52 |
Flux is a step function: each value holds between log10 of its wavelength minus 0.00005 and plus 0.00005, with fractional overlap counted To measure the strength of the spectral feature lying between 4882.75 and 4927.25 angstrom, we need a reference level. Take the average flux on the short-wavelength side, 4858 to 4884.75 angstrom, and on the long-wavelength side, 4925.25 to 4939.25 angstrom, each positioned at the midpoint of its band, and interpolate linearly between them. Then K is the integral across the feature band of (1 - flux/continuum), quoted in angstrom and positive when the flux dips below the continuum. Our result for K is 1.6 angstrom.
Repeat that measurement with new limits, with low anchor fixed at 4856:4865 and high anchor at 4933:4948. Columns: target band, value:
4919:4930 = 1.12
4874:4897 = 0.75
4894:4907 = -0.96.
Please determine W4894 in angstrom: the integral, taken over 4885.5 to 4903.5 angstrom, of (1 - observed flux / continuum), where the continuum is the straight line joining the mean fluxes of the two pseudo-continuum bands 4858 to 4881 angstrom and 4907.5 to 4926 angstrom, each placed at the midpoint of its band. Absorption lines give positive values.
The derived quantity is -0.4 angstrom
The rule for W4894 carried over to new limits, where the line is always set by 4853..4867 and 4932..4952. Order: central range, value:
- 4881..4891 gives 0.5 angstrom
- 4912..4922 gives 0.8 angstrom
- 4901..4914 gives 0.0 angstrom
